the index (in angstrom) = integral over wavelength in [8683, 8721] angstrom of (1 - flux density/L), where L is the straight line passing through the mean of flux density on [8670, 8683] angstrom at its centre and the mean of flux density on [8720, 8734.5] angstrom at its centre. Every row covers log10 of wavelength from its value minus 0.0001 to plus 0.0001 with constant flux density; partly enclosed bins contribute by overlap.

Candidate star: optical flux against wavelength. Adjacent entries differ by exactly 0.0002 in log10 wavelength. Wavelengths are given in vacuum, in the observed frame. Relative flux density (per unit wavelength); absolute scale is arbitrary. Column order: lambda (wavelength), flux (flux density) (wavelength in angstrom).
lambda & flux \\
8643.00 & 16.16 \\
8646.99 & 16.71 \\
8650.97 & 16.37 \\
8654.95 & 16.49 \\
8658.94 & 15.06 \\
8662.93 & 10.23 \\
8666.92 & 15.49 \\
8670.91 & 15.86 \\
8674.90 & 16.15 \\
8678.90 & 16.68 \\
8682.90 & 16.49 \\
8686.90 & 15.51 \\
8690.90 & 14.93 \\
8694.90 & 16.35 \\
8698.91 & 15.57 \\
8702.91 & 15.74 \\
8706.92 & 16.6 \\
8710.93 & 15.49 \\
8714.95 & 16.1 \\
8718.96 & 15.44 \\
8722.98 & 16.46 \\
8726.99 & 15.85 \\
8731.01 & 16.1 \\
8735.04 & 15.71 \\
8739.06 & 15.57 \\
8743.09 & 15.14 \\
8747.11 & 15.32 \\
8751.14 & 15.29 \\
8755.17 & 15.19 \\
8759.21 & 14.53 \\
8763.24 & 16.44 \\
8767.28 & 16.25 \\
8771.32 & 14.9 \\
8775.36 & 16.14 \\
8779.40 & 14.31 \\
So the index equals 0.9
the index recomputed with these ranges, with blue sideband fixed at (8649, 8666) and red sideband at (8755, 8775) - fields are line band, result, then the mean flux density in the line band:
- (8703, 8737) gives -1.83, 16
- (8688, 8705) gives -0.81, 15.6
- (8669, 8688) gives -1.79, 16.2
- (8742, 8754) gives 0.10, 15.3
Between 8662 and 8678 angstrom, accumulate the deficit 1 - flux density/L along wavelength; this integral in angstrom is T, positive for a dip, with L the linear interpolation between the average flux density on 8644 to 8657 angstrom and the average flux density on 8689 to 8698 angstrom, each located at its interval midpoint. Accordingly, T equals 1.2 angstrom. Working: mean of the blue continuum 16.5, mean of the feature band 14.9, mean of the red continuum 15.6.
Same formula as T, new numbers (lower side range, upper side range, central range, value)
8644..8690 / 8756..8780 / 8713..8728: -0.4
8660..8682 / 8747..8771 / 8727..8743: -0.4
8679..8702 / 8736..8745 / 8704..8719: -0.3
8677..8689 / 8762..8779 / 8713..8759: 0.9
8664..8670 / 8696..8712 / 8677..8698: -0.8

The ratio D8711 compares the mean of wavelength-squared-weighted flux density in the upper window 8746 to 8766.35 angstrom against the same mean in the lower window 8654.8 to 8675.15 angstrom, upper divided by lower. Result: 1.08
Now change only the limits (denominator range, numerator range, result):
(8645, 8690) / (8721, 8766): 1.02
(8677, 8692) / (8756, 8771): 1.00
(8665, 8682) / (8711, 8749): 0.99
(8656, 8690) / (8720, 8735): 1.07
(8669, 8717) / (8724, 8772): 0.99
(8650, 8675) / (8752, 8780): 1.06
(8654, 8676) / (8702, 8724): 1.09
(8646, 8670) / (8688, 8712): 1.06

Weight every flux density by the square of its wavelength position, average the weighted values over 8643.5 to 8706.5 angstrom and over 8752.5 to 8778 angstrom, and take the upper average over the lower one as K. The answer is 1.0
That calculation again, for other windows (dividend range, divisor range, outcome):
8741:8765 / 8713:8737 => 0.97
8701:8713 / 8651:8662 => 1.05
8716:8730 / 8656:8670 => 1.16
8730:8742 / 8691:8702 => 1.01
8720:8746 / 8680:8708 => 1.00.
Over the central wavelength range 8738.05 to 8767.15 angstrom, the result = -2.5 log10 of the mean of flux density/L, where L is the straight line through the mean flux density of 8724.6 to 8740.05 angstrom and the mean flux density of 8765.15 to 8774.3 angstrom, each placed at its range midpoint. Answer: 0.023 mag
